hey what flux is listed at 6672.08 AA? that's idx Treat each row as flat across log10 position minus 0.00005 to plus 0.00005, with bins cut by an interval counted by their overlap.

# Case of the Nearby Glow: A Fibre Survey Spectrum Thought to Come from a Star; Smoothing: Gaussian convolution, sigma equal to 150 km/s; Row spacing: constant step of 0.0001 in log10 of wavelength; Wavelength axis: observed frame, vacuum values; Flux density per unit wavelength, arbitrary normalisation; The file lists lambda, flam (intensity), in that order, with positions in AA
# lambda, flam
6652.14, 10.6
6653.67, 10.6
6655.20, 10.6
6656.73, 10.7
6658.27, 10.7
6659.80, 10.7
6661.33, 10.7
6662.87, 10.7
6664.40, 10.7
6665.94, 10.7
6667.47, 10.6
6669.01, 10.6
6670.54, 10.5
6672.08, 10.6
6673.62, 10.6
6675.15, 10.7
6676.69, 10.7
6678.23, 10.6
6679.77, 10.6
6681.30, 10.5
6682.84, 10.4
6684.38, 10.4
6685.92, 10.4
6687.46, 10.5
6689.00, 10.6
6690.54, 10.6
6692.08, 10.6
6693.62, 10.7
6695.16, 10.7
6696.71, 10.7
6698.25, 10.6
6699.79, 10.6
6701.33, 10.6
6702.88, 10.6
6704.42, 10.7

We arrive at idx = 10.6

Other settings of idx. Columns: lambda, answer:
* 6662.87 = 10.7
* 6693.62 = 10.7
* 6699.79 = 10.6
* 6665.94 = 10.7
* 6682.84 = 10.4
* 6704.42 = 10.7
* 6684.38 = 10.4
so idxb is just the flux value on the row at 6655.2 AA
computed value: 10.6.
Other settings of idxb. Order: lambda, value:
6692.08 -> 10.6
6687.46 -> 10.5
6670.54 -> 10.5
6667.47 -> 10.6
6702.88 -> 10.6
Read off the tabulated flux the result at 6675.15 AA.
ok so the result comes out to 10.7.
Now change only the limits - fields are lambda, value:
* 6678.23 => 10.6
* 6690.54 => 10.6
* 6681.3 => 10.5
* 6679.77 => 10.6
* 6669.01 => 10.6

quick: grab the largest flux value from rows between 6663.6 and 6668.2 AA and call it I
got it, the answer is 10.7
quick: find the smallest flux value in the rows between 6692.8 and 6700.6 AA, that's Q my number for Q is 10.6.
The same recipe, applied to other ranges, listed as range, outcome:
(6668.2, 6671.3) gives 10.5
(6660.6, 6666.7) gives 10.7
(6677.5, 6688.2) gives 10.4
